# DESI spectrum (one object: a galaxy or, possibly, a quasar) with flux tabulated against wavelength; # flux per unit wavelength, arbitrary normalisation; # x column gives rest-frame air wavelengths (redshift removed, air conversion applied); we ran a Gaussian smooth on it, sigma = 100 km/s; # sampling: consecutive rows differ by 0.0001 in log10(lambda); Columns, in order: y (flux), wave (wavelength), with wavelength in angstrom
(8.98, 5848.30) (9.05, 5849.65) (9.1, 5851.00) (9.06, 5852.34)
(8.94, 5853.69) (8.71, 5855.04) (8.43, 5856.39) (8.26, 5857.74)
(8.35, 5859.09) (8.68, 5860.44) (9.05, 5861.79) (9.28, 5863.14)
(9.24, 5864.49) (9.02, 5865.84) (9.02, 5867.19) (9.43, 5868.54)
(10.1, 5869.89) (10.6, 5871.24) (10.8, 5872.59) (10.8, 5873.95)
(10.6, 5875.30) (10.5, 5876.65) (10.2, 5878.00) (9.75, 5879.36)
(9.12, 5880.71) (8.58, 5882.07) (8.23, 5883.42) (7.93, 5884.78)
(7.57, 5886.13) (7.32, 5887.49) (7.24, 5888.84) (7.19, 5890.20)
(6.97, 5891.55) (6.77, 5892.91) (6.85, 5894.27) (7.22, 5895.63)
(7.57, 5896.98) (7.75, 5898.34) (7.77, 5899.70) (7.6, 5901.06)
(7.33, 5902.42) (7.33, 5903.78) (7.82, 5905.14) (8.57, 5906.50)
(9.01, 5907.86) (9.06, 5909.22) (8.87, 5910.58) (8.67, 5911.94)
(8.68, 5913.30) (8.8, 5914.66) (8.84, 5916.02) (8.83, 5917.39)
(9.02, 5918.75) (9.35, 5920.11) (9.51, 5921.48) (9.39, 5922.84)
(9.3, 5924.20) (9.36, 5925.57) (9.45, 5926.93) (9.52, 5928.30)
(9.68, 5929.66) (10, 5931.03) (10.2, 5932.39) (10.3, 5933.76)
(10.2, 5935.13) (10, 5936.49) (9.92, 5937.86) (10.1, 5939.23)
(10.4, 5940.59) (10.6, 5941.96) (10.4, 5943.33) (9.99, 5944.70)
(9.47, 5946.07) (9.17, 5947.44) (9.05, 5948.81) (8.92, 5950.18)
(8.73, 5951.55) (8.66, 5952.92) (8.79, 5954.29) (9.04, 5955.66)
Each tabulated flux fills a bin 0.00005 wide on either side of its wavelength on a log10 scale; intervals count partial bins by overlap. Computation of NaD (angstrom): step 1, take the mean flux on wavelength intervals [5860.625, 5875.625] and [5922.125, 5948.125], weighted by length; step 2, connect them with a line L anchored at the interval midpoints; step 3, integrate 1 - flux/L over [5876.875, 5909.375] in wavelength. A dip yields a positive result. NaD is 6.08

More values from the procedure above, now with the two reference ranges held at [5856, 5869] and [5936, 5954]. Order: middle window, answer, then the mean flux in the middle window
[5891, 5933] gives 3.5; 8.55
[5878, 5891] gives 1.2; 8.2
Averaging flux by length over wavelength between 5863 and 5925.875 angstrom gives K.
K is 8.69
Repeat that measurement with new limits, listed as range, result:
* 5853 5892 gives 8.97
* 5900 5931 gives 8.83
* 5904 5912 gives 8.59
